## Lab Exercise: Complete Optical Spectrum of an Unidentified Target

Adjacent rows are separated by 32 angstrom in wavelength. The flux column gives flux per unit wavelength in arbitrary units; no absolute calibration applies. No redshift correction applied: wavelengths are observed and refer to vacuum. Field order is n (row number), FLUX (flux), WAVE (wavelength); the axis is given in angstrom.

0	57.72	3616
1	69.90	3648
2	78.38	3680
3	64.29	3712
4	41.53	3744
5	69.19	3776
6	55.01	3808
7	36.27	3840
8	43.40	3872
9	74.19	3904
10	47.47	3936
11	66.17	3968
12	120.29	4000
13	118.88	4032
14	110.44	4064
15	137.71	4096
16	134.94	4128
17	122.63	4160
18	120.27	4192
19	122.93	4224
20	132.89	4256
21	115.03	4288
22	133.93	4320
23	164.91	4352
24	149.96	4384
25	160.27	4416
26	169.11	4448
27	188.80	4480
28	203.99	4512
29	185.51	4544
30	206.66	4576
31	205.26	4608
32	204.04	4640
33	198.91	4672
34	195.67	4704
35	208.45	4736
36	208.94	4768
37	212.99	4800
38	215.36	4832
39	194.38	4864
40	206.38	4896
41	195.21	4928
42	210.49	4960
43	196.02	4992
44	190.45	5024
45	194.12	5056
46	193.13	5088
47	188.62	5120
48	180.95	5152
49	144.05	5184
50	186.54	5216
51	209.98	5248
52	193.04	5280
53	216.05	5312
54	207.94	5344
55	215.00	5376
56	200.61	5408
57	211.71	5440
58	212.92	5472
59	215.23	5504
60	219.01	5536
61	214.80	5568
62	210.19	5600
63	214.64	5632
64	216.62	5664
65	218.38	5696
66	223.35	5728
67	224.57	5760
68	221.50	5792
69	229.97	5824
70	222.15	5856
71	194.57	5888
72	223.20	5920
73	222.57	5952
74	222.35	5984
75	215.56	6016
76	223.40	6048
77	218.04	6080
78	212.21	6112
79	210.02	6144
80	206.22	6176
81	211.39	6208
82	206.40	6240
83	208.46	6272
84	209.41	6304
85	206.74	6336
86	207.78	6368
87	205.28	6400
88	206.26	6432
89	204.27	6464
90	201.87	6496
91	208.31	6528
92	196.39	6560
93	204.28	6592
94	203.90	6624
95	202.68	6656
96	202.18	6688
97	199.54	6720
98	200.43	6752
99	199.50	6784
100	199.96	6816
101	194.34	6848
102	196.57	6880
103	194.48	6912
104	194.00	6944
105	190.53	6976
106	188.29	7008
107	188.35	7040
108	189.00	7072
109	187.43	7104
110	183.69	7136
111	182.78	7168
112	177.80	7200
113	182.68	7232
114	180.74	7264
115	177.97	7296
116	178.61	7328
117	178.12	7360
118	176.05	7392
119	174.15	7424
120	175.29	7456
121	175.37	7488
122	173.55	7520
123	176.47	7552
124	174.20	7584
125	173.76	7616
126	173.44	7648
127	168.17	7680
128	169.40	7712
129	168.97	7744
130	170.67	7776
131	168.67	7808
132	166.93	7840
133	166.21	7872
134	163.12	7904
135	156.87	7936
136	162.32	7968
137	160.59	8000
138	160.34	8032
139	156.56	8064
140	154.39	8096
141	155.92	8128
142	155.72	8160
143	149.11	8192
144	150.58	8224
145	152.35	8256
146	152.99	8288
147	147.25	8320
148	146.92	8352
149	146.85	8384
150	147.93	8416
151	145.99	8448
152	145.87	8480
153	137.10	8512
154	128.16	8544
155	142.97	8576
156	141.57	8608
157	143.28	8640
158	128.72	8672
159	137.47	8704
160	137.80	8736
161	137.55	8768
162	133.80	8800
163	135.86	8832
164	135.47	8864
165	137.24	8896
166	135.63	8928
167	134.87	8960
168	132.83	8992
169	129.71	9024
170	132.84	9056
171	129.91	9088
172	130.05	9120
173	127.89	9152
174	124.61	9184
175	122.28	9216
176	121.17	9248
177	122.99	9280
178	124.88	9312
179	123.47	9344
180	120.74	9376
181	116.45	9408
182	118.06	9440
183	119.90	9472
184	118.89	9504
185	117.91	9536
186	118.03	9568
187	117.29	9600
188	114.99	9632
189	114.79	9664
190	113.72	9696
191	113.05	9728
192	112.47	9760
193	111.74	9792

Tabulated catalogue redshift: 0.000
